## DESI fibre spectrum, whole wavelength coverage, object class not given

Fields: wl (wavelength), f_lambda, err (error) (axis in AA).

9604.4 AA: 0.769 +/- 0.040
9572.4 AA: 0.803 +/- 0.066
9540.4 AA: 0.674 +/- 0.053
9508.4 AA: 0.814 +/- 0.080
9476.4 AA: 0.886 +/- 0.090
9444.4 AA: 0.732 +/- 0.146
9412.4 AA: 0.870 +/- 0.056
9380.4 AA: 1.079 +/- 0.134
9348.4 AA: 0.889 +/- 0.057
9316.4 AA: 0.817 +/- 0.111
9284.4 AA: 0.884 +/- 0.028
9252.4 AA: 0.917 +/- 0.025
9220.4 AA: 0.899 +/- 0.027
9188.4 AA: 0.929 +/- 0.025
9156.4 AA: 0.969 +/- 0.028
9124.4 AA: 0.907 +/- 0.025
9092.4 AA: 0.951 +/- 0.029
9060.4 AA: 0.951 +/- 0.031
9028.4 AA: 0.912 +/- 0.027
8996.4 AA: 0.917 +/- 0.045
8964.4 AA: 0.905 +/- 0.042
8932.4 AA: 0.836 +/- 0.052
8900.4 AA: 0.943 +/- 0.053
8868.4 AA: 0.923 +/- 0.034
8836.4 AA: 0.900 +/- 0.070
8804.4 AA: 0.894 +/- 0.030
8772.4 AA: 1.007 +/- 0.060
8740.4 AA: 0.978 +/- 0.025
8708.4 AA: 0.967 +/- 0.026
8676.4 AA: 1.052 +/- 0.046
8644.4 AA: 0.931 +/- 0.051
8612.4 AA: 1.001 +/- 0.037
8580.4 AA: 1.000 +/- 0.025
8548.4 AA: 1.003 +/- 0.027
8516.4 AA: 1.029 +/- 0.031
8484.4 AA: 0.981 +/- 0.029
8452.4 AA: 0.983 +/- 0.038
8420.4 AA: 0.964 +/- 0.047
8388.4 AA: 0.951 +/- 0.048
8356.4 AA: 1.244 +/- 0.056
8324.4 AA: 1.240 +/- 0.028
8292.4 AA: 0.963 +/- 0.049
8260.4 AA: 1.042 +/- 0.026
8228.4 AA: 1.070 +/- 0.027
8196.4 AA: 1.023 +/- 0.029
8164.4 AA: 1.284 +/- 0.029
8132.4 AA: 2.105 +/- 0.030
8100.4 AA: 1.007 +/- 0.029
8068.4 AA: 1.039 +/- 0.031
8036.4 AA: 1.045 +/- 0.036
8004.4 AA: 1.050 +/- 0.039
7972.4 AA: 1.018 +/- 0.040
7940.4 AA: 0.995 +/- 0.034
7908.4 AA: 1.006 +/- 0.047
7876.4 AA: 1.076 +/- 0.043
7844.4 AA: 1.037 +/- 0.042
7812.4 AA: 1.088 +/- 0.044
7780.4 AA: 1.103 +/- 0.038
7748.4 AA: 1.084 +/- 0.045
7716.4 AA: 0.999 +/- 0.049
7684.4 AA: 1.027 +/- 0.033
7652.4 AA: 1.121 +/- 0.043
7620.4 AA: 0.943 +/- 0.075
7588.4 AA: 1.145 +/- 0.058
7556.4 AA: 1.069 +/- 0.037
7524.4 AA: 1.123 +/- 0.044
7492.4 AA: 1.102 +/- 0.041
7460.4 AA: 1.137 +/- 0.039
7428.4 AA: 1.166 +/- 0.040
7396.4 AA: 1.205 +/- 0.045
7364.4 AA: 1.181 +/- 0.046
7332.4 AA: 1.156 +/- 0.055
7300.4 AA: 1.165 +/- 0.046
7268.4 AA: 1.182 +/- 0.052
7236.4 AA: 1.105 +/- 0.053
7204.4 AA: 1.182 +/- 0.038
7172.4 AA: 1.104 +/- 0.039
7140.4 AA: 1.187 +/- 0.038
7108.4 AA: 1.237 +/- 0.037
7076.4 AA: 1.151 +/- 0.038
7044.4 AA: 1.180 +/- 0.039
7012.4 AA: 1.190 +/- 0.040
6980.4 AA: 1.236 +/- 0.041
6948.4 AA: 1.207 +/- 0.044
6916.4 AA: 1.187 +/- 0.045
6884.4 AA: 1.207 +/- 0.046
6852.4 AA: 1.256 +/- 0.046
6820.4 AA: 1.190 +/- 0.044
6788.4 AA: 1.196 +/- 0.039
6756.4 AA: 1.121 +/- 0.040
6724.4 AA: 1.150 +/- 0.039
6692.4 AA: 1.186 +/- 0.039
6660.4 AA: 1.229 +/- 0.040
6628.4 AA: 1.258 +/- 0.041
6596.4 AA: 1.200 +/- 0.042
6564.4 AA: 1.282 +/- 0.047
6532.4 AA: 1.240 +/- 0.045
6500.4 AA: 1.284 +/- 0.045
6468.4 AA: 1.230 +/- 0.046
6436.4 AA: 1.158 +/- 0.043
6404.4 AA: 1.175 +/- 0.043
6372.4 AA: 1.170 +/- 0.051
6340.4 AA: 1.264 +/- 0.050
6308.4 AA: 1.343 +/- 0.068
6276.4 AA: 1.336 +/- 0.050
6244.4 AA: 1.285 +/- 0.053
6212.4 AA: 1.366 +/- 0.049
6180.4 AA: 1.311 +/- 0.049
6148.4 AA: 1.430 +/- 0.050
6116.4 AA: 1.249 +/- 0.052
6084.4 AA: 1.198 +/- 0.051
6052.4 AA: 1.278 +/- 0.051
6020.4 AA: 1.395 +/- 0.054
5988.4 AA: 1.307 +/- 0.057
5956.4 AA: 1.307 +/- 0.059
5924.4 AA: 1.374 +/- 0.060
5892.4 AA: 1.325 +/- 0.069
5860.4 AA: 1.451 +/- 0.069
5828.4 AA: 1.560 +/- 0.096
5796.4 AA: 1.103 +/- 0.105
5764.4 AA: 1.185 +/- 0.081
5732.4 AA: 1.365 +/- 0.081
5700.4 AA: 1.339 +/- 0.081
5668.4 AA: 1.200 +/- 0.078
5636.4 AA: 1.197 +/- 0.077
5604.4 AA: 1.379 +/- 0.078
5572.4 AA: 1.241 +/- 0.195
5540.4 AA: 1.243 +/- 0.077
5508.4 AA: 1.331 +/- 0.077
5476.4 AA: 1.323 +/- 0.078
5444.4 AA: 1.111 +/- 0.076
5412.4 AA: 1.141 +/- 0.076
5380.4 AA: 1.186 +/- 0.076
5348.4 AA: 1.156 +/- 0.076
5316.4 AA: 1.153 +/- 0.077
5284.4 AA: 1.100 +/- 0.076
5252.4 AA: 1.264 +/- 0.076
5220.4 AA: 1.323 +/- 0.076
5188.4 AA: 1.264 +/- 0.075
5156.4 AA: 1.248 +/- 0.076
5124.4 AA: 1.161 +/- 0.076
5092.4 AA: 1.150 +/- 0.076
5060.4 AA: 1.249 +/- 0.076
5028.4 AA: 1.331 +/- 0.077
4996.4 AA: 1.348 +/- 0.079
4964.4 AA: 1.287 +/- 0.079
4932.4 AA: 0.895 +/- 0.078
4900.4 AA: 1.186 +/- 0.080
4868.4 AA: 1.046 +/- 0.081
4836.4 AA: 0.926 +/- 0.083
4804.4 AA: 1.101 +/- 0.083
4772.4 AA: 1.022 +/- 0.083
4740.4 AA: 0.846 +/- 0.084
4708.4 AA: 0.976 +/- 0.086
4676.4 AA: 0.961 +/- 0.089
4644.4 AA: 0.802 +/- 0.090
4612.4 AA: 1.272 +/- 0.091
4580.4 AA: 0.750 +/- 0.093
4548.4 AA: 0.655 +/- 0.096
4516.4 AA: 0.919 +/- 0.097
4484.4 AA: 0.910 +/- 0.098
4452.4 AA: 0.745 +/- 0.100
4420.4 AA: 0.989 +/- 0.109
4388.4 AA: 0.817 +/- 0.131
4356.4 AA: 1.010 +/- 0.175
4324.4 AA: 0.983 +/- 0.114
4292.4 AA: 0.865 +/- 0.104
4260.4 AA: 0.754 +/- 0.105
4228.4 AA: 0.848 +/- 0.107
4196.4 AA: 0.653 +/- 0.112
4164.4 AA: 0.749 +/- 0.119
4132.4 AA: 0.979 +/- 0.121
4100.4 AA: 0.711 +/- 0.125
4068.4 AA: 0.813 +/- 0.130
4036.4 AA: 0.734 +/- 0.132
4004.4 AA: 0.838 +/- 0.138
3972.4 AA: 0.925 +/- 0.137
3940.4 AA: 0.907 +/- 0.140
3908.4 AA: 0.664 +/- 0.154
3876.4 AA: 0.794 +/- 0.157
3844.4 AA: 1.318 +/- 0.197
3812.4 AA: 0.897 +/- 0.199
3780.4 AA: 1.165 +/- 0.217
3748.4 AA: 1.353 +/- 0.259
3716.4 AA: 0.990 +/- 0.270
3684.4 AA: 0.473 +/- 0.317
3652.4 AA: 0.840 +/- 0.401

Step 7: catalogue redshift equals 0.240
